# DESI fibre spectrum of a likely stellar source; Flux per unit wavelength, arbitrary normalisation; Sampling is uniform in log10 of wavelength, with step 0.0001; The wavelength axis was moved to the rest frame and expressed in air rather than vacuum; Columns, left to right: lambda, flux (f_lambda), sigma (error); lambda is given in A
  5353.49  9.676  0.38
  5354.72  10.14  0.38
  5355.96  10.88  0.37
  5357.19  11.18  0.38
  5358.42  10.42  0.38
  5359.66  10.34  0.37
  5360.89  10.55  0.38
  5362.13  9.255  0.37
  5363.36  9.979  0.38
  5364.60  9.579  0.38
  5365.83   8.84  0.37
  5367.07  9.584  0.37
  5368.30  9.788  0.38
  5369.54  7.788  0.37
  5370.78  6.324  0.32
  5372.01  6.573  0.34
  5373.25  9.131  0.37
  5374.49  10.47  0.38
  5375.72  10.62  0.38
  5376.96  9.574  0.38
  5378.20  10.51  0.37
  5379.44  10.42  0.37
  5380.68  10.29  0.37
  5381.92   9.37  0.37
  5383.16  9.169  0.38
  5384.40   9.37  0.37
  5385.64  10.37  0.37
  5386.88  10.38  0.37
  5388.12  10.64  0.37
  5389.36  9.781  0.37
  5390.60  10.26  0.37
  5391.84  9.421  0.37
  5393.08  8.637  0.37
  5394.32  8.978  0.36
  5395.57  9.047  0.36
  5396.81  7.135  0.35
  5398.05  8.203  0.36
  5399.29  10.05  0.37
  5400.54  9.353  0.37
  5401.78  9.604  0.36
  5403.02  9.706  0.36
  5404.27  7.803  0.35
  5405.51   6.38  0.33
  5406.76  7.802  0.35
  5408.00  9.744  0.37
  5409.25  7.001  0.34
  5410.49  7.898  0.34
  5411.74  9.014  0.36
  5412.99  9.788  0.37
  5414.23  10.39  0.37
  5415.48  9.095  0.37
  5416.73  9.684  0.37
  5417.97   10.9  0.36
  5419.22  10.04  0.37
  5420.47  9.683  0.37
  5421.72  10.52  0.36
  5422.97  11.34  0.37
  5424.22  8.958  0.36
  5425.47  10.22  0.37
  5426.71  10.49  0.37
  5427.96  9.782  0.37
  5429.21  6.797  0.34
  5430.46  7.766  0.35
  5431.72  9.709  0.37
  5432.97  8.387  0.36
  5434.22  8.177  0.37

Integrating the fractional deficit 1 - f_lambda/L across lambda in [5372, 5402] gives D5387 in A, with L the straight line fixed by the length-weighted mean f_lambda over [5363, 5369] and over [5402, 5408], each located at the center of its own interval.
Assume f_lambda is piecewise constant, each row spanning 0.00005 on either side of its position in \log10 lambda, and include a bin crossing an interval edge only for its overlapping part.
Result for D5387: -2.49 A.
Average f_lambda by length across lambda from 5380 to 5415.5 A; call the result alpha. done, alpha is 9.13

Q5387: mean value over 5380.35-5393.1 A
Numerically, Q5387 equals 9.84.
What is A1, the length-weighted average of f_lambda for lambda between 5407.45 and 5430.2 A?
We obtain 9.49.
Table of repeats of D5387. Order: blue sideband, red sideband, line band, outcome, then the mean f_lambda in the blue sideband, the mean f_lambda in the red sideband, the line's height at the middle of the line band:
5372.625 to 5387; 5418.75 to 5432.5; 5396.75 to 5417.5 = 1.9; 9.95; 9.55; 9.71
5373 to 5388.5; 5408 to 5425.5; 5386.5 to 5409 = 1.9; 10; 9.59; 9.82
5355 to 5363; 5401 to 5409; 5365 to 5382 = 0.9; 10.4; 8.46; 9.79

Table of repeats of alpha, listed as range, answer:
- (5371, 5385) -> 9.5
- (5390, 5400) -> 8.97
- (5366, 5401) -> 9.32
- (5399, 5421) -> 9.09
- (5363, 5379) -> 9.14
